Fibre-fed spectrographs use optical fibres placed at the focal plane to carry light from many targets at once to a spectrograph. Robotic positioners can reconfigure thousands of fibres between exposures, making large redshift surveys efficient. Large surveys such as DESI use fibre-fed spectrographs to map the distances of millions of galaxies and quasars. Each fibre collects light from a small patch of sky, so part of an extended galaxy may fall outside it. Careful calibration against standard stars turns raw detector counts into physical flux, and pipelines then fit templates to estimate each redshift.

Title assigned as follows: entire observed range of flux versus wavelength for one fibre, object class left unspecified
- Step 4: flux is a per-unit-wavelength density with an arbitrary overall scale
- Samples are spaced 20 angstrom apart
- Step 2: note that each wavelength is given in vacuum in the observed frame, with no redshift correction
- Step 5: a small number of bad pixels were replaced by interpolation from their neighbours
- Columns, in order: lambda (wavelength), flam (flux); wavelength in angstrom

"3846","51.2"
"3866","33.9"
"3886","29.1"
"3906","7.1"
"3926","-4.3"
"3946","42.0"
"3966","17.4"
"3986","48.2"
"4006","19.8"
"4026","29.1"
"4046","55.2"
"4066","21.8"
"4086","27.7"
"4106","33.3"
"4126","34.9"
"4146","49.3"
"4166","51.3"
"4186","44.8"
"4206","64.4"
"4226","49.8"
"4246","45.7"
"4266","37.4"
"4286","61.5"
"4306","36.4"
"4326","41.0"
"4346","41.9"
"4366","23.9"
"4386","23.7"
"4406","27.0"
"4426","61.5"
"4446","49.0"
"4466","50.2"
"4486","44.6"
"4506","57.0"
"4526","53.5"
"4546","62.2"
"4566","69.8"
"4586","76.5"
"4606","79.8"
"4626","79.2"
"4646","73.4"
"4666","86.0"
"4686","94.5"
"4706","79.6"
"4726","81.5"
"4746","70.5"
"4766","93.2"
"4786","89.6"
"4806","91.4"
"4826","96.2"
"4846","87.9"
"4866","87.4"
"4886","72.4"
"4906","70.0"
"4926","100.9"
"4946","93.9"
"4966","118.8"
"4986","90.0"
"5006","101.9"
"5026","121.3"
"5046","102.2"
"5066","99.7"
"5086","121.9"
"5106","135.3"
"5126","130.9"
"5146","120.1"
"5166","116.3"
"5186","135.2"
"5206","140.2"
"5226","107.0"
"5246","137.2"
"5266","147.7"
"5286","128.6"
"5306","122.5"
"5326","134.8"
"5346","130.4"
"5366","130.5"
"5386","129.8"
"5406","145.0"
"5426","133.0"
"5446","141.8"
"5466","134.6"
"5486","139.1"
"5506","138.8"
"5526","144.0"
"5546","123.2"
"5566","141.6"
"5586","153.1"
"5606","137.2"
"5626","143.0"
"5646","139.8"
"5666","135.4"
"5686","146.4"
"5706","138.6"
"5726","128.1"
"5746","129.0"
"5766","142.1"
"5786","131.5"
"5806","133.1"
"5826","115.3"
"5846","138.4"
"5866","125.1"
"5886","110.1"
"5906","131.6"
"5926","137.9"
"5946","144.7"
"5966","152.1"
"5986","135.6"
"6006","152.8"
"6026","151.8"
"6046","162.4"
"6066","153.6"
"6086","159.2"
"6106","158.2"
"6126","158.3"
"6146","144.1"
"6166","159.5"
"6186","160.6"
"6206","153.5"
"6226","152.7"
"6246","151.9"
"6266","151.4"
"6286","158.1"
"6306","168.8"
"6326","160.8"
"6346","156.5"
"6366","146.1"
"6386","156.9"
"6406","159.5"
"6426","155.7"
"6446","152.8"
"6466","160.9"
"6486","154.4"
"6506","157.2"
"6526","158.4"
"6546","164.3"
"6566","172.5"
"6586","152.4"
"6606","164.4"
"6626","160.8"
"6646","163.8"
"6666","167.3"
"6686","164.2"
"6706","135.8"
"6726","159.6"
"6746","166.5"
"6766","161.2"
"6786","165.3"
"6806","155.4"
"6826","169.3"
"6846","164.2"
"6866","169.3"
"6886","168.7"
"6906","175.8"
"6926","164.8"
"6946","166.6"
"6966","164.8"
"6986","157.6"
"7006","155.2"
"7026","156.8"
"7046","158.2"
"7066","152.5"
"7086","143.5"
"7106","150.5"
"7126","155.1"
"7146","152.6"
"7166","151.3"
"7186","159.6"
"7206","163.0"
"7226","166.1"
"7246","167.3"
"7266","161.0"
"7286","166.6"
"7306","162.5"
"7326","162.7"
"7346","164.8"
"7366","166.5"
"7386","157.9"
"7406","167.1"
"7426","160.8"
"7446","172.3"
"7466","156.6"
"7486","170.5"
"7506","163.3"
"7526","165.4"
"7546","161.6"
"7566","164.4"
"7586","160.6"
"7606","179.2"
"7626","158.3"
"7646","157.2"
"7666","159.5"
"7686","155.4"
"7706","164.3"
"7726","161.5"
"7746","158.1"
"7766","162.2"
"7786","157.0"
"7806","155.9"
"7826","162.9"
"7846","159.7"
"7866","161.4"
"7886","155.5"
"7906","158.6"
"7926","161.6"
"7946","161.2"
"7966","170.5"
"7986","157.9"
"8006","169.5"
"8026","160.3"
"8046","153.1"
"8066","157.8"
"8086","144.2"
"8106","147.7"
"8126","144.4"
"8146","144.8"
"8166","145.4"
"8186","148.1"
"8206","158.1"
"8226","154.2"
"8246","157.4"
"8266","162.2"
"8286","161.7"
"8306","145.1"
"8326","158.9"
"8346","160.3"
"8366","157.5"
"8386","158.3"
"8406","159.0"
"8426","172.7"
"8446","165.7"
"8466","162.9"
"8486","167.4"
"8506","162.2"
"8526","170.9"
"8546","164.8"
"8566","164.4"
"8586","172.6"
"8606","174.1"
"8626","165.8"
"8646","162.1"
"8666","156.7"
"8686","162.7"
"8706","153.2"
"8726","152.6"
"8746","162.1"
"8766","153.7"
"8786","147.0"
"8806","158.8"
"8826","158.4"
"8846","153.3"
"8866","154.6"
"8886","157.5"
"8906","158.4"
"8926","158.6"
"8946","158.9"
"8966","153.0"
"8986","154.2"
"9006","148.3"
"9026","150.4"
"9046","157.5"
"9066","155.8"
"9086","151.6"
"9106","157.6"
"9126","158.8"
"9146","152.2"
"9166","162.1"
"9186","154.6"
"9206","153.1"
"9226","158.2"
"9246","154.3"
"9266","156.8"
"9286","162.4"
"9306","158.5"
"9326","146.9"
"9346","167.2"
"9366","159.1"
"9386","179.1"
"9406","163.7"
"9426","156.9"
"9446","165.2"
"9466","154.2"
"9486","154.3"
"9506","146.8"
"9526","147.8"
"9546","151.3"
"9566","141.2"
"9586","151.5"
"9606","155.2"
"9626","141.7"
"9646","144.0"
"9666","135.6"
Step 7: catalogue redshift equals 0.14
